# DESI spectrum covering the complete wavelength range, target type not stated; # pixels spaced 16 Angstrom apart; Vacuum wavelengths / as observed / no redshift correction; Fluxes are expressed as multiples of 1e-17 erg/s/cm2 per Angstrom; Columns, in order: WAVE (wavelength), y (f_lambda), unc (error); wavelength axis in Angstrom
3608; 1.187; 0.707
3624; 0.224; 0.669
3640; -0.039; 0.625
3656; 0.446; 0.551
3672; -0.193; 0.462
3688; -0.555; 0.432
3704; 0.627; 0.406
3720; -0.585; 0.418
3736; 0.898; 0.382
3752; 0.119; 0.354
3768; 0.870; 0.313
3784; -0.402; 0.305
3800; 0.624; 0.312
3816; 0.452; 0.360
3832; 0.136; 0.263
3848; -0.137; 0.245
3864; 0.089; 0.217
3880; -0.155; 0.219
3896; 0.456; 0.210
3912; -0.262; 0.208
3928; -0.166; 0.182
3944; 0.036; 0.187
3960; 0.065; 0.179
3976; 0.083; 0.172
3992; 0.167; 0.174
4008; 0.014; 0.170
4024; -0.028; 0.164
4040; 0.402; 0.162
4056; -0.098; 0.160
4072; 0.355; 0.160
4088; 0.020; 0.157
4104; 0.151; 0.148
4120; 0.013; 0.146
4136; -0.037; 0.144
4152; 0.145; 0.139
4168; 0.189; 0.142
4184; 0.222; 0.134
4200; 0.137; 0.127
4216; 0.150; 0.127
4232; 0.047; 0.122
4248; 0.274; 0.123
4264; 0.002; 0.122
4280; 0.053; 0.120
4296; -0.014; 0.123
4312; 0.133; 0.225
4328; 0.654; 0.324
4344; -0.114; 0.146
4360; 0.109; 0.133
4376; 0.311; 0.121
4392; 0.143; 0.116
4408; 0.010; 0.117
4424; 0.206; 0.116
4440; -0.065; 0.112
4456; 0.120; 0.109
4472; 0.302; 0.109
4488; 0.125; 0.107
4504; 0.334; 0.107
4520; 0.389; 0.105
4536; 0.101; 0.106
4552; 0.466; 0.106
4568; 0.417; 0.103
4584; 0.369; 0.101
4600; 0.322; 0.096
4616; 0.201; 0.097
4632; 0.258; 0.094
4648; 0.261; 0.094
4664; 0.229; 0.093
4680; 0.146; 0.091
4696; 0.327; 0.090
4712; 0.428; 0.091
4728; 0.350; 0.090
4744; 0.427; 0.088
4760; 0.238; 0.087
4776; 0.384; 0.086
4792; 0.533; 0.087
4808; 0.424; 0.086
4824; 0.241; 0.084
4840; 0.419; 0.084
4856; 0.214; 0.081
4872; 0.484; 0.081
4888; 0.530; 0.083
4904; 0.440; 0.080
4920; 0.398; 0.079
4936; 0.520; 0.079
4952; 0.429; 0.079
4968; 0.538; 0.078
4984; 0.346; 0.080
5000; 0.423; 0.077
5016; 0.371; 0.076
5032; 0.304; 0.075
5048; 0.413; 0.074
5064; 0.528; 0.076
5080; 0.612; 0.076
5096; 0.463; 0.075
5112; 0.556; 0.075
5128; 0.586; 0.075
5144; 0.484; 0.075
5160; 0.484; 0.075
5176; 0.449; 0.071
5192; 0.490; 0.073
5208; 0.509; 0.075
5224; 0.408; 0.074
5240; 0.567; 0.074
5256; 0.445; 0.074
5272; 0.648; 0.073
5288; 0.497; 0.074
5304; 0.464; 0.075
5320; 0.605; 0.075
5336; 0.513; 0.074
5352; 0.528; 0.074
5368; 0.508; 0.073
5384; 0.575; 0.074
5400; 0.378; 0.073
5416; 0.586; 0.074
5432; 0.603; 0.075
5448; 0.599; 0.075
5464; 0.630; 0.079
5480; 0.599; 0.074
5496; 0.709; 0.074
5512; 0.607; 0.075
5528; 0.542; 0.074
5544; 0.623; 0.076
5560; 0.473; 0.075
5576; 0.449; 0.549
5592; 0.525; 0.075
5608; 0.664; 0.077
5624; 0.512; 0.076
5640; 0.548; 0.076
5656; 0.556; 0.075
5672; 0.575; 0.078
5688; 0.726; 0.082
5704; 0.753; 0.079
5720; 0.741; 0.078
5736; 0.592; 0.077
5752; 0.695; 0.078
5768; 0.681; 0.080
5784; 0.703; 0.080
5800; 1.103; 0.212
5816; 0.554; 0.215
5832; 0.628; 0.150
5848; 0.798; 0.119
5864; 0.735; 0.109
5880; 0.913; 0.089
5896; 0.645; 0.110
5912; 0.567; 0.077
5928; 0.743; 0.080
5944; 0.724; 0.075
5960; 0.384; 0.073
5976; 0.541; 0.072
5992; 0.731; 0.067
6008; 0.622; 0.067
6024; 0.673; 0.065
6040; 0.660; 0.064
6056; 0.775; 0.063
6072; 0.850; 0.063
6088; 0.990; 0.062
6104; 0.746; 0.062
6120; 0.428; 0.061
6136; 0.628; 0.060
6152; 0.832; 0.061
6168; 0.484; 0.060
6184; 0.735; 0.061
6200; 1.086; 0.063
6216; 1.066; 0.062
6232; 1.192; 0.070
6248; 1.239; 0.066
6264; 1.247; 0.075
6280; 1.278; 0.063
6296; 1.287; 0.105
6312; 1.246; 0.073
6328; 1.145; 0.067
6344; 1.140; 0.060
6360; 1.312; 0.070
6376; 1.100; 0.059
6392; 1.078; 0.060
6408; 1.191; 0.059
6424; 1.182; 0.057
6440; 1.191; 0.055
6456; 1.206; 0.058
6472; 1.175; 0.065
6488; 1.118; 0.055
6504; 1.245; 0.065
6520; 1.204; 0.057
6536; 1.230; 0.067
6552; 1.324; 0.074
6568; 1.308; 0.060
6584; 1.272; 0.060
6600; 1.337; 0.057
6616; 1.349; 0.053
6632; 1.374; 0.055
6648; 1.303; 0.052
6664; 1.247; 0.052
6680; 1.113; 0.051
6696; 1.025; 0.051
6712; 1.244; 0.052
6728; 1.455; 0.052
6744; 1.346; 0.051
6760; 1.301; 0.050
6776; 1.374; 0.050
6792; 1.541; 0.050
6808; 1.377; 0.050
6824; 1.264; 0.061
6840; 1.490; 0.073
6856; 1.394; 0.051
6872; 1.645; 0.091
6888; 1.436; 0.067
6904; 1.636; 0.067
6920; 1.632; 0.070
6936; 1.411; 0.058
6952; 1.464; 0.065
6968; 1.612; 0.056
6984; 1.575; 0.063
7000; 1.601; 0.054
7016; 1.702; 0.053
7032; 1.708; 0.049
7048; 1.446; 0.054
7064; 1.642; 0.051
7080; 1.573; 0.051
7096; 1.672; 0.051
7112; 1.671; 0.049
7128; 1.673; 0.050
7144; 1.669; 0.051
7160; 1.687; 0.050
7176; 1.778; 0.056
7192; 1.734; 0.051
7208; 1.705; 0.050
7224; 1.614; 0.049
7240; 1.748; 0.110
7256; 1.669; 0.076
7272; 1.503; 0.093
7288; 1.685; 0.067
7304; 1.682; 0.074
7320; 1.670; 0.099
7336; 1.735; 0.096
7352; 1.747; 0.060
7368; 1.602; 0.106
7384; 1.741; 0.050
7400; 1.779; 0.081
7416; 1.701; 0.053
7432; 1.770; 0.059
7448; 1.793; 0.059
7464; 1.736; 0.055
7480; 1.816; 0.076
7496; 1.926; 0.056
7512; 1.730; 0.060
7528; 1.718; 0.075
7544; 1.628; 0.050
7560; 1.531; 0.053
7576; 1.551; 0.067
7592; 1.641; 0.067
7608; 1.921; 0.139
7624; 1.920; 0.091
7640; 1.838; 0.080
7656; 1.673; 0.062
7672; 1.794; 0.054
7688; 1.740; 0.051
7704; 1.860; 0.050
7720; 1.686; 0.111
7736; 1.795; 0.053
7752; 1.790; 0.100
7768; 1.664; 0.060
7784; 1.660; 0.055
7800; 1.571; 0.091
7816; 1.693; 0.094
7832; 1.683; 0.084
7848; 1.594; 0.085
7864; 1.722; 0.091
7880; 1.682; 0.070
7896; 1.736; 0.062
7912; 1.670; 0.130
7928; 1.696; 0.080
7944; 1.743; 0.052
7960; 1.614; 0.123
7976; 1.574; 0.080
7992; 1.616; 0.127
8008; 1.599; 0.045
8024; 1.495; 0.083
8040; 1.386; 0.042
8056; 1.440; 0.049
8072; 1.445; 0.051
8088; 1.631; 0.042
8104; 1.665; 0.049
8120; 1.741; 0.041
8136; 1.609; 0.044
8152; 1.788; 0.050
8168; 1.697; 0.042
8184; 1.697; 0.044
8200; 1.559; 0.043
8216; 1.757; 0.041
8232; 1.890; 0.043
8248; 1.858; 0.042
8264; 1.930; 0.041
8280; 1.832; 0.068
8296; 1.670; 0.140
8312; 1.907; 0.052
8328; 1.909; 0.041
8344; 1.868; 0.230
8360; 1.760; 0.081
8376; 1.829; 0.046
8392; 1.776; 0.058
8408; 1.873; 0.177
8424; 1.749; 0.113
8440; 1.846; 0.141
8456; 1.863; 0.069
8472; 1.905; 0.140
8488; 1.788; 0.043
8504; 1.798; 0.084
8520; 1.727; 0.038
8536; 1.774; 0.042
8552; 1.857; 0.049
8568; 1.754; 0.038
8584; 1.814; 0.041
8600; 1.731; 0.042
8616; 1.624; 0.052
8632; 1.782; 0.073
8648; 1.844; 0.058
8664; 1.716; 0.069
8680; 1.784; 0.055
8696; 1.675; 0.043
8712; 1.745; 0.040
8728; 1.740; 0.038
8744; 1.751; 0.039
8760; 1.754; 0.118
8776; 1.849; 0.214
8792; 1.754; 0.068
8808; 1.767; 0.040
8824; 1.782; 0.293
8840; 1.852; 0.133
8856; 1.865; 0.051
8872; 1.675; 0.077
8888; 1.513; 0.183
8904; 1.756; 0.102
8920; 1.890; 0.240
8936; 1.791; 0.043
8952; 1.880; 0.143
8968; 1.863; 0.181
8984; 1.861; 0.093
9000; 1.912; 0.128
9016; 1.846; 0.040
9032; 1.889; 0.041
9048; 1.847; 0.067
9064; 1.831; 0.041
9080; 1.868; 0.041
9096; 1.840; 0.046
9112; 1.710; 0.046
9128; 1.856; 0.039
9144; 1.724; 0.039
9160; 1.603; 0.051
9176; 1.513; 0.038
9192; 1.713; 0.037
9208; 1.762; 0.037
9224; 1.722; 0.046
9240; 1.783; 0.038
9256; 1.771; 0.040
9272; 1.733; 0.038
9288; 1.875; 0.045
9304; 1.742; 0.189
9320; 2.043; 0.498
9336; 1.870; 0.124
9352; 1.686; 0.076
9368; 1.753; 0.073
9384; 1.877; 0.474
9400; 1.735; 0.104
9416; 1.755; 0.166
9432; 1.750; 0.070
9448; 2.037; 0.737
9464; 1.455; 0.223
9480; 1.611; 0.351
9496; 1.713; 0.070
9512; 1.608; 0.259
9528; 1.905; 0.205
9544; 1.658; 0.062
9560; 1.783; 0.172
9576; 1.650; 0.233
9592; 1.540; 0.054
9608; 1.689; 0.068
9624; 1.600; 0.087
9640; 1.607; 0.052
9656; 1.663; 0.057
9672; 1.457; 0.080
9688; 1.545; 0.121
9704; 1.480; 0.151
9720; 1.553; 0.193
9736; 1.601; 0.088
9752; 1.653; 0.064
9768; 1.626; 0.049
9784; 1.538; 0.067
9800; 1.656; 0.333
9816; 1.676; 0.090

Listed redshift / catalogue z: 0.556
